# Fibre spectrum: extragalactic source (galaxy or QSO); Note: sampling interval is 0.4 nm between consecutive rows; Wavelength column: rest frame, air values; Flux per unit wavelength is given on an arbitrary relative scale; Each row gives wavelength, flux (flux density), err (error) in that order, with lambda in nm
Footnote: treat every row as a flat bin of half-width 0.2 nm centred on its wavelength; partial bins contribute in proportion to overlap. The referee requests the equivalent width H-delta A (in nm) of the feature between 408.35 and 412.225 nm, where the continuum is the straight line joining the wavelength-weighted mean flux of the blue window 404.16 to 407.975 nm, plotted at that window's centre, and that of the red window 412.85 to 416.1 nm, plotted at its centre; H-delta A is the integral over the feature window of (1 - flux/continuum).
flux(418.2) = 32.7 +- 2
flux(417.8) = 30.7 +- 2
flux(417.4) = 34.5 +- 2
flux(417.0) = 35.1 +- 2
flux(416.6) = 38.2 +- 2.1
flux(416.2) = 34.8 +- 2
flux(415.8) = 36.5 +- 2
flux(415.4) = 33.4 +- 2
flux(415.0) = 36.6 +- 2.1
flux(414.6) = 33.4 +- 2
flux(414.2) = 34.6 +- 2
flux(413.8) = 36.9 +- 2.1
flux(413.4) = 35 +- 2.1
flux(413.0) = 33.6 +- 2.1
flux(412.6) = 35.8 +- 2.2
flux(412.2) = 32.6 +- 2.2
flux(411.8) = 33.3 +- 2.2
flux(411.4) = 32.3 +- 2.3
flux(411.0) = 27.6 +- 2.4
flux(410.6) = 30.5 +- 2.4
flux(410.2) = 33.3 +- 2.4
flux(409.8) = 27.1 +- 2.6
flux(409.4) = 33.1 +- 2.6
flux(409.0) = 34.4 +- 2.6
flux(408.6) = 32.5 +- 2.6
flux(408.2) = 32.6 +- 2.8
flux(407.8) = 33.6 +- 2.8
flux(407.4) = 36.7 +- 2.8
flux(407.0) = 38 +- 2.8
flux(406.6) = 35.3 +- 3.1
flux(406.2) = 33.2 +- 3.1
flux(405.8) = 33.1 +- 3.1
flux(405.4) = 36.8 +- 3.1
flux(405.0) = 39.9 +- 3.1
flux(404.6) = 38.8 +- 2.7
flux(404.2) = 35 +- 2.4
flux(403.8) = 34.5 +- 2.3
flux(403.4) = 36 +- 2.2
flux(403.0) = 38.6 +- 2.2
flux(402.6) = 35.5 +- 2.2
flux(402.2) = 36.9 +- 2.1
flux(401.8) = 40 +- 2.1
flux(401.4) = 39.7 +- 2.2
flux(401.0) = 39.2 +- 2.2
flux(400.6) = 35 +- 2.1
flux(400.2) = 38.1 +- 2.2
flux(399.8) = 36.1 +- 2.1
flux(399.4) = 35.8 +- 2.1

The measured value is 0.43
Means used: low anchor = 36.1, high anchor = 35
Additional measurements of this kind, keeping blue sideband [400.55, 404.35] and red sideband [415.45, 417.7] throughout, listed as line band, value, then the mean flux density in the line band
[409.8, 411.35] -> 0.26 nm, 30.2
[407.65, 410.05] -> 0.27 nm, 32.2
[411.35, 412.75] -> 0.09 nm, 33.5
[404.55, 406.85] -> 0.04 nm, 36.1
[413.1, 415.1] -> 0.03 nm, 35.1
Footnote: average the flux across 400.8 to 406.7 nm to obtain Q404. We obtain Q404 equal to 36.9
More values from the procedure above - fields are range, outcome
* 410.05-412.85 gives 32.2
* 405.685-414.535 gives 33.4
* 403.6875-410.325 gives 34.6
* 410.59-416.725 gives 34.1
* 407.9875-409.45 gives 33.2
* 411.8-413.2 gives 33.9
